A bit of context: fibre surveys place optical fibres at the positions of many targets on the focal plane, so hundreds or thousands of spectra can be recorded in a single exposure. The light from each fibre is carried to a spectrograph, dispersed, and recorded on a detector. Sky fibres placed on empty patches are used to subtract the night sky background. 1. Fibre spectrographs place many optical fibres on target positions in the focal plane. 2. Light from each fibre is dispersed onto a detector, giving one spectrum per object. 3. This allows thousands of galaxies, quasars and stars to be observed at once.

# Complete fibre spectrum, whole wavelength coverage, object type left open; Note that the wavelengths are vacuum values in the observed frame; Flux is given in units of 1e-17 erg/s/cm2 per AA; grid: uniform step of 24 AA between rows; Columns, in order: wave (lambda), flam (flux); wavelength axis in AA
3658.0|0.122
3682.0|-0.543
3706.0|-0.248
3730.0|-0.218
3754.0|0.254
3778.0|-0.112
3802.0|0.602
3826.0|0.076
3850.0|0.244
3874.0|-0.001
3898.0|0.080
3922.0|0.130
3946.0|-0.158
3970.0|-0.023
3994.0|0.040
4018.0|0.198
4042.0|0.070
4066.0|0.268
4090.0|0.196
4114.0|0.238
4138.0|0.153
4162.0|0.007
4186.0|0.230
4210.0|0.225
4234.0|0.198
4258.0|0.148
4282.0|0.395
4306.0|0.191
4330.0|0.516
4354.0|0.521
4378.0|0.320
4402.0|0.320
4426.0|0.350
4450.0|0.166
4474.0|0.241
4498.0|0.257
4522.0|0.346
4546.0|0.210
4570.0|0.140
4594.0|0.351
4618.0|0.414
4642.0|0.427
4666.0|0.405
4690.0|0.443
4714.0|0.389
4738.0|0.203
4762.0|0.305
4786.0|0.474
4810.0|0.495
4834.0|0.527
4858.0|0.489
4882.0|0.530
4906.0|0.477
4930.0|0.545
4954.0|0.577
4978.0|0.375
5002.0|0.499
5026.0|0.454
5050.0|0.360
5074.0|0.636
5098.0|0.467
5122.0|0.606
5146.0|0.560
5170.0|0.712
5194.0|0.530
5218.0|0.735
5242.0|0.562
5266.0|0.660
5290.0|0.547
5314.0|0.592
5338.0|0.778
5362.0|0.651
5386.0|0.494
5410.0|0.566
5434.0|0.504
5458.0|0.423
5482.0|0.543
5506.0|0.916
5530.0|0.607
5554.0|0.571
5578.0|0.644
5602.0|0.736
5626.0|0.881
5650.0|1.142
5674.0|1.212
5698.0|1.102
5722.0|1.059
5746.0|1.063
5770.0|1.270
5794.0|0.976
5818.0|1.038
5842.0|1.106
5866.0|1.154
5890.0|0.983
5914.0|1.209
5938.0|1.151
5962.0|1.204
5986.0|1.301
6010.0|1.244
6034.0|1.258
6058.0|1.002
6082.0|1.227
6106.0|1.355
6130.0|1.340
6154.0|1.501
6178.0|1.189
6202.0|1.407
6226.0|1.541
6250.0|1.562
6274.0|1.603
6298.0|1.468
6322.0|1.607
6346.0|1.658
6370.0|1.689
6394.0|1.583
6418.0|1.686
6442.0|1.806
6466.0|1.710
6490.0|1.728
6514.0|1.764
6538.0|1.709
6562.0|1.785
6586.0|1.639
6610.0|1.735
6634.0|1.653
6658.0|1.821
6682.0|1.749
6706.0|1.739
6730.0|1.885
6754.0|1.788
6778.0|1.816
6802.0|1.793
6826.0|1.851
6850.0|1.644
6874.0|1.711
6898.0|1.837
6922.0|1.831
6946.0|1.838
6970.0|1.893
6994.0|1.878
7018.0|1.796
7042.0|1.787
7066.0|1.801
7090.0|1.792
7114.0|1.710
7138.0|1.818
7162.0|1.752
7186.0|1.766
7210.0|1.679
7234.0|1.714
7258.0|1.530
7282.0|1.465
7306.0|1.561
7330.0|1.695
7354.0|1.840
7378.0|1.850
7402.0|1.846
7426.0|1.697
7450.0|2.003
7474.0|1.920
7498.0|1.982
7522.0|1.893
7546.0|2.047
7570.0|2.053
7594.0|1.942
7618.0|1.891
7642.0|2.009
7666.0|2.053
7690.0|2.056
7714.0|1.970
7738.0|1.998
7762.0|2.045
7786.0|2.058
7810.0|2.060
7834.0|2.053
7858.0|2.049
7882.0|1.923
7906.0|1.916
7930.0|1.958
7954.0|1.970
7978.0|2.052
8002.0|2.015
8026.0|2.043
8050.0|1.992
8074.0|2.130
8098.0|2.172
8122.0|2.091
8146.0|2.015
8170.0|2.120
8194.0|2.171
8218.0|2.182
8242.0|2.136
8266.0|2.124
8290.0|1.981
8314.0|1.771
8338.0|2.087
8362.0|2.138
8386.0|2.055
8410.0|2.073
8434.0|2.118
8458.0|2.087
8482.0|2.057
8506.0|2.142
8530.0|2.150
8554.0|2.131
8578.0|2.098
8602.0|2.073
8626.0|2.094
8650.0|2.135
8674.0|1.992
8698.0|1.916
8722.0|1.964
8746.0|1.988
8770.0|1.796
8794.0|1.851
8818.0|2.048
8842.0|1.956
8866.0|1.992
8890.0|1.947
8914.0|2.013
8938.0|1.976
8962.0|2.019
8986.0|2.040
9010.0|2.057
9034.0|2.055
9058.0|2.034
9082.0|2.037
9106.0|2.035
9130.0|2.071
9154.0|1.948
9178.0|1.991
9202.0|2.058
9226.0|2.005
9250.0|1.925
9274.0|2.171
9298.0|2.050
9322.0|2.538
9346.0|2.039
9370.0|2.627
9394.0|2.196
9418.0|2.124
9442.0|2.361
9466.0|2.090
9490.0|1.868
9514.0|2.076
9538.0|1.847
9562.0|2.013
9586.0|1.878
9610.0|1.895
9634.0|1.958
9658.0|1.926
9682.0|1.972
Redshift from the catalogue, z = 0.409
